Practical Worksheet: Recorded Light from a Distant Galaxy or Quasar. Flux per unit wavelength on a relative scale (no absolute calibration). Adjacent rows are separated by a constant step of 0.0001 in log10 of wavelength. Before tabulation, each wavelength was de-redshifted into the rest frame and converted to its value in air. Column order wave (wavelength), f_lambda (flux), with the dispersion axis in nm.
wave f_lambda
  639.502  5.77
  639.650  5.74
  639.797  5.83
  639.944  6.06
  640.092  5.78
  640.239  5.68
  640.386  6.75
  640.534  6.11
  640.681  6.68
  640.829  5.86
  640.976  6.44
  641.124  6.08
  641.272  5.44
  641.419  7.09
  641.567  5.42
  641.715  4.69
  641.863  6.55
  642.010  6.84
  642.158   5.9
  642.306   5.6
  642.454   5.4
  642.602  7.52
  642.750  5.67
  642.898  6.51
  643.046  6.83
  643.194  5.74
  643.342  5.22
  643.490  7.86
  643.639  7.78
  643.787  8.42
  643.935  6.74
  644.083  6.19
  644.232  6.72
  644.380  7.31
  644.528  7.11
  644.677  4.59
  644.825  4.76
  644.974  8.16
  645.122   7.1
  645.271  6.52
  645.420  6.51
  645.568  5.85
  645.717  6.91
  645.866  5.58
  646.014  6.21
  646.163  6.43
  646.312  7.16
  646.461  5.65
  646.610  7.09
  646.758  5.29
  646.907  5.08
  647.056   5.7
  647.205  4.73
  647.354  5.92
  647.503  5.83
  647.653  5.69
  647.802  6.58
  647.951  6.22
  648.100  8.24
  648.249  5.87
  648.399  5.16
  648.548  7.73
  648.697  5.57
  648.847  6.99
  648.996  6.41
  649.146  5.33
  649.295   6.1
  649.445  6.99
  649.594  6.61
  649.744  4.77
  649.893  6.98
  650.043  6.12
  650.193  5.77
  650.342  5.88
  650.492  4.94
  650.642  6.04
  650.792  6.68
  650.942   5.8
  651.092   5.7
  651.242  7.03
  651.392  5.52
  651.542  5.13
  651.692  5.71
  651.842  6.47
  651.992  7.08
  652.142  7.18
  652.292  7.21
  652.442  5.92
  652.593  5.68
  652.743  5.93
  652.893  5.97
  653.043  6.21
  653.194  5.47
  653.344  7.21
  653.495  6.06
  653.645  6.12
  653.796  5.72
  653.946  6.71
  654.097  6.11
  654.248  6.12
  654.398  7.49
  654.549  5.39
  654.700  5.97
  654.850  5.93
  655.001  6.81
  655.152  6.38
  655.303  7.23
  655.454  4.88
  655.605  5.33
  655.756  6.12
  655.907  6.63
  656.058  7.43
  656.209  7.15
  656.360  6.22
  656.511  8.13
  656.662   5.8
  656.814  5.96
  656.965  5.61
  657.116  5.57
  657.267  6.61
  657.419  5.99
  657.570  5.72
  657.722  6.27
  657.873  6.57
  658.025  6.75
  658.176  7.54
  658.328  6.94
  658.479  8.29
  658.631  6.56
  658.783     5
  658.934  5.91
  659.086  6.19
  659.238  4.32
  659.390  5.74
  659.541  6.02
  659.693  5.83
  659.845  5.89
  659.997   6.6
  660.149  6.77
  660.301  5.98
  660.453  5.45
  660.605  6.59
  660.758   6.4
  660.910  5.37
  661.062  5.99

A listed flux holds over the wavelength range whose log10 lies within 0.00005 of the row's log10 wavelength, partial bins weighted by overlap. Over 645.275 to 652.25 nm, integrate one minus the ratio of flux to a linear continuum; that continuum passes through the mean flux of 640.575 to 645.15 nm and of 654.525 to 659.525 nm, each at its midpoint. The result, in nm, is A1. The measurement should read 0.22 nm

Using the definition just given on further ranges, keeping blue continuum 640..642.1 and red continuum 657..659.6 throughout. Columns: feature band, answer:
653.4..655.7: 0.015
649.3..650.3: -0.004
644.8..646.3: -0.087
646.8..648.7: 0.037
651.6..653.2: -0.025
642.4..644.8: -0.178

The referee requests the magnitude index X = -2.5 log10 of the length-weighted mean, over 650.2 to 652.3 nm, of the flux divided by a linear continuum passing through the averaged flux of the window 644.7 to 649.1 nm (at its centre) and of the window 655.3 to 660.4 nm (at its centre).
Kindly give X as 0.02 mag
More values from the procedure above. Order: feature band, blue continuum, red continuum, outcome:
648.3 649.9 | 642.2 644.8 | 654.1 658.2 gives 0.04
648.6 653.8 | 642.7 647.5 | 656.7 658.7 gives 0.05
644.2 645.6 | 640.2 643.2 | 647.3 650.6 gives -0.05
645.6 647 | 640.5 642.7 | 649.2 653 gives 0.00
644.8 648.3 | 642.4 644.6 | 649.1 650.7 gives 0.02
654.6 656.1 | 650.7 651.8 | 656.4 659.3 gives -0.01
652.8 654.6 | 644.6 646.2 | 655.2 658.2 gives 0.02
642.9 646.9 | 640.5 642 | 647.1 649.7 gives -0.06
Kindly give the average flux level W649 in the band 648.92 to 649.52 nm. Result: 6.21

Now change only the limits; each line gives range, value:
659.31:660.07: 6.01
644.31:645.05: 6.39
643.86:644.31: 6.56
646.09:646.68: 6.57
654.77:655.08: 6.37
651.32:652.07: 5.99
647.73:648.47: 6.42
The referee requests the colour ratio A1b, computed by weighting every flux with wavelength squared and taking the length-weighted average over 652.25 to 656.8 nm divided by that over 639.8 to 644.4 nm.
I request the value 1.0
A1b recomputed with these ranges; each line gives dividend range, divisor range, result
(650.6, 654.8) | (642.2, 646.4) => 0.98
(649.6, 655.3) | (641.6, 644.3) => 0.99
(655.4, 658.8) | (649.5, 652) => 1.09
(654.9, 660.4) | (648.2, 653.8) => 1.05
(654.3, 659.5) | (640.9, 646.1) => 1.03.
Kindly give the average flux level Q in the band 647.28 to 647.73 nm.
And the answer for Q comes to 5.81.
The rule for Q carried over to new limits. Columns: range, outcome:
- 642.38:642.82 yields 6.2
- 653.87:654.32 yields 6.31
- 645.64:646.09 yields 6.23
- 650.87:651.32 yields 6.17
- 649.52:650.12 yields 6.11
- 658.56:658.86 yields 5.78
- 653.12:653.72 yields 6.22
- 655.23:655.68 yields 5.8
